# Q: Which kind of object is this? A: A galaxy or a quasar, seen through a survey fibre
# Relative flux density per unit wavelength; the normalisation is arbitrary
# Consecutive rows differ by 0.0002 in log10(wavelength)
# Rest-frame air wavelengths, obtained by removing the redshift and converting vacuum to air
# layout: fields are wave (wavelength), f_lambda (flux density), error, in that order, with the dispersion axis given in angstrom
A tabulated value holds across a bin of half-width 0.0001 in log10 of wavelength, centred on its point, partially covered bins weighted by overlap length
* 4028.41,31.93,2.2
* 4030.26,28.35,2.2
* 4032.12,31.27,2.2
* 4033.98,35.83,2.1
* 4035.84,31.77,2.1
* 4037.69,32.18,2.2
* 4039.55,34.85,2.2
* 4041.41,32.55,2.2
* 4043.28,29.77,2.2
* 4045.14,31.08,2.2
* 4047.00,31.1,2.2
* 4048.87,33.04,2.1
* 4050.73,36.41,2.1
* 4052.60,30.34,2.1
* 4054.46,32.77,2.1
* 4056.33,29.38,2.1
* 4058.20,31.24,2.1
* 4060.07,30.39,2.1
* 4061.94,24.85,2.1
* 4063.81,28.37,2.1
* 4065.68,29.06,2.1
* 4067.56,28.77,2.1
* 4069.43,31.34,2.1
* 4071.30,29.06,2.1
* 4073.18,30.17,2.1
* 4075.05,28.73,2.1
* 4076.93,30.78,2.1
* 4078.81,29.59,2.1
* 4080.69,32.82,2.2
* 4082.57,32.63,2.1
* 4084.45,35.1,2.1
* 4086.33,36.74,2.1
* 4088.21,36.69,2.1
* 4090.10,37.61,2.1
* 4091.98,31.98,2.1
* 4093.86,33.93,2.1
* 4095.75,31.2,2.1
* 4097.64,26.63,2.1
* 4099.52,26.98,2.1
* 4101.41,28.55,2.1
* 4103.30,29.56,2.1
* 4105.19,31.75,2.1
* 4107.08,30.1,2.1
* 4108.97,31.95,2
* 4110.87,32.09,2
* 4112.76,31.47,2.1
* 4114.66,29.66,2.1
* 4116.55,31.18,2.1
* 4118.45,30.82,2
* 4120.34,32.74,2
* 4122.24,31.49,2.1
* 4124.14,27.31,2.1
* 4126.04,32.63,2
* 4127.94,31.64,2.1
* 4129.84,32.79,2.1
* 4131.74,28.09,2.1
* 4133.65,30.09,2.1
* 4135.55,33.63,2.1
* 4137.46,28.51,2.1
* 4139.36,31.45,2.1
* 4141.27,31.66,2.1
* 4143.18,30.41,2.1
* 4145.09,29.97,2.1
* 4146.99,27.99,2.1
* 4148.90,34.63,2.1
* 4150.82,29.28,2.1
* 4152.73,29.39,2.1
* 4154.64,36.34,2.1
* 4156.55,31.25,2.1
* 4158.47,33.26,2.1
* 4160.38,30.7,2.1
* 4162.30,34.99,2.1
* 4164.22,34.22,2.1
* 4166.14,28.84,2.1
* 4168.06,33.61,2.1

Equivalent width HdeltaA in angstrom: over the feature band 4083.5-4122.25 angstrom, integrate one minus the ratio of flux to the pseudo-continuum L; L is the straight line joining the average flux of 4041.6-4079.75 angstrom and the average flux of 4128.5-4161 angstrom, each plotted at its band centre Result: -1.4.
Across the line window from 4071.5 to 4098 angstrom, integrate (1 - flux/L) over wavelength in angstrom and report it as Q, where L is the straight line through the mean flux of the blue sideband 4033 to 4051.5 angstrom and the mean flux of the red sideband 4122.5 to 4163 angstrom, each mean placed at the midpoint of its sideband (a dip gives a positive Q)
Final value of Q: -0.30 angstrom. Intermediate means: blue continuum 32.8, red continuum 31.2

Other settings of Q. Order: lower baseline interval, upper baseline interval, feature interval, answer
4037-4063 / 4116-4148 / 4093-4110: 0.5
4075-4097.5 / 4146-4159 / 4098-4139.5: 2.3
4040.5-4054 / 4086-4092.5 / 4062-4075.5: 2.0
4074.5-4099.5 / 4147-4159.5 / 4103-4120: 0.7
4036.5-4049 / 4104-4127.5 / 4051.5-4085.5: 1.4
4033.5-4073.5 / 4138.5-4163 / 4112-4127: 0.3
